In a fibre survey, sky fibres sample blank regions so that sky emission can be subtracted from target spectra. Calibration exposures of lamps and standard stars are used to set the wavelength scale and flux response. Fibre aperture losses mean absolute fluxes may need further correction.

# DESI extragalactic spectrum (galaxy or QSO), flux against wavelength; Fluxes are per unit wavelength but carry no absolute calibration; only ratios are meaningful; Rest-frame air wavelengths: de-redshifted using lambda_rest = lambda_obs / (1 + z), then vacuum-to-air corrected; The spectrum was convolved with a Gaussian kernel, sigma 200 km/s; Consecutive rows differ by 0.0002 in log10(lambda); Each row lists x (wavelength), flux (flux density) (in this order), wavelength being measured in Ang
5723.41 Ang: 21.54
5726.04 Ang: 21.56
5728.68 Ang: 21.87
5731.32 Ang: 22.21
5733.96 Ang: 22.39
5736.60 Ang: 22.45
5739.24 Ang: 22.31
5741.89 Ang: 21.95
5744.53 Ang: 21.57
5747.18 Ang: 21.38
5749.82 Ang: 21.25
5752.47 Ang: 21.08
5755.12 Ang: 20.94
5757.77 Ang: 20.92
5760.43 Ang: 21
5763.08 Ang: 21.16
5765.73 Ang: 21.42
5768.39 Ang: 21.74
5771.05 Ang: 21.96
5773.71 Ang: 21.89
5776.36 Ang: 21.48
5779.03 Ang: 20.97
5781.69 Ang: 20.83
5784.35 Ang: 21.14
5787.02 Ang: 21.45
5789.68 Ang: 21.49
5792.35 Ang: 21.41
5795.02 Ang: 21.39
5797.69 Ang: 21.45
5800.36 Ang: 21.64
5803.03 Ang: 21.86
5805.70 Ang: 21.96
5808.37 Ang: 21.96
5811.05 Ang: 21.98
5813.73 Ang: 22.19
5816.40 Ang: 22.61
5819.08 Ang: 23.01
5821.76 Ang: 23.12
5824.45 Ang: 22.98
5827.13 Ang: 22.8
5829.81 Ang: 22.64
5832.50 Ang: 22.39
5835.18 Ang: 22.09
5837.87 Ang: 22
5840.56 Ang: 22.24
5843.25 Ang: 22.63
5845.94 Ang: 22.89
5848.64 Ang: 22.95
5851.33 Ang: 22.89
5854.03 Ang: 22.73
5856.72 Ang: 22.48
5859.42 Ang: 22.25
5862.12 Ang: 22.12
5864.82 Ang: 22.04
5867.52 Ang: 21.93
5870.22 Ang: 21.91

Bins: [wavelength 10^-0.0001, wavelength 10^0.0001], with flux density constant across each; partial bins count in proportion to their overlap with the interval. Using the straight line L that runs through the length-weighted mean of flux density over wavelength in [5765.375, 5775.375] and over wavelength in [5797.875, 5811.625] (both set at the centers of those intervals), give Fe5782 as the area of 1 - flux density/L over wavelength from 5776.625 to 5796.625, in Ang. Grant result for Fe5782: 0.5 Ang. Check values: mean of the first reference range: 21.8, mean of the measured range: 21.2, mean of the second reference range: 21.8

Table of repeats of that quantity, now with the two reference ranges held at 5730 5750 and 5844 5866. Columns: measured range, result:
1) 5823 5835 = -0.1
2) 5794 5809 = 0.4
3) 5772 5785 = 0.5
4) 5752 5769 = 0.7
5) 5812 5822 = -0.1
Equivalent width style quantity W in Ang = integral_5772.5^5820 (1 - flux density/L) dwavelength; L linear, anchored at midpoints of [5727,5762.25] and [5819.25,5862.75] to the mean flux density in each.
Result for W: 0.97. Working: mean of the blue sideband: 21.6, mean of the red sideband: 22.6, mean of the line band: 21.7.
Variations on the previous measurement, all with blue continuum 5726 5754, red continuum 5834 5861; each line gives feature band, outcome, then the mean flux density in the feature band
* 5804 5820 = 0.02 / 22.3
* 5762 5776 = 0.24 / 21.6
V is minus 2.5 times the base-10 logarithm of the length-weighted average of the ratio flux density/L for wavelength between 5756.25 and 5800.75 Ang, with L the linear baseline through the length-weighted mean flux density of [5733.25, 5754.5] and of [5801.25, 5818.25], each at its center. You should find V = 0.03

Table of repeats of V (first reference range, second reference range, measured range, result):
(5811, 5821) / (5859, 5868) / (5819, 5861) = -0.01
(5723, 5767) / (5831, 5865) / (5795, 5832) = -0.01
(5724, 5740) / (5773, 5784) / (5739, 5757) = 0.02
